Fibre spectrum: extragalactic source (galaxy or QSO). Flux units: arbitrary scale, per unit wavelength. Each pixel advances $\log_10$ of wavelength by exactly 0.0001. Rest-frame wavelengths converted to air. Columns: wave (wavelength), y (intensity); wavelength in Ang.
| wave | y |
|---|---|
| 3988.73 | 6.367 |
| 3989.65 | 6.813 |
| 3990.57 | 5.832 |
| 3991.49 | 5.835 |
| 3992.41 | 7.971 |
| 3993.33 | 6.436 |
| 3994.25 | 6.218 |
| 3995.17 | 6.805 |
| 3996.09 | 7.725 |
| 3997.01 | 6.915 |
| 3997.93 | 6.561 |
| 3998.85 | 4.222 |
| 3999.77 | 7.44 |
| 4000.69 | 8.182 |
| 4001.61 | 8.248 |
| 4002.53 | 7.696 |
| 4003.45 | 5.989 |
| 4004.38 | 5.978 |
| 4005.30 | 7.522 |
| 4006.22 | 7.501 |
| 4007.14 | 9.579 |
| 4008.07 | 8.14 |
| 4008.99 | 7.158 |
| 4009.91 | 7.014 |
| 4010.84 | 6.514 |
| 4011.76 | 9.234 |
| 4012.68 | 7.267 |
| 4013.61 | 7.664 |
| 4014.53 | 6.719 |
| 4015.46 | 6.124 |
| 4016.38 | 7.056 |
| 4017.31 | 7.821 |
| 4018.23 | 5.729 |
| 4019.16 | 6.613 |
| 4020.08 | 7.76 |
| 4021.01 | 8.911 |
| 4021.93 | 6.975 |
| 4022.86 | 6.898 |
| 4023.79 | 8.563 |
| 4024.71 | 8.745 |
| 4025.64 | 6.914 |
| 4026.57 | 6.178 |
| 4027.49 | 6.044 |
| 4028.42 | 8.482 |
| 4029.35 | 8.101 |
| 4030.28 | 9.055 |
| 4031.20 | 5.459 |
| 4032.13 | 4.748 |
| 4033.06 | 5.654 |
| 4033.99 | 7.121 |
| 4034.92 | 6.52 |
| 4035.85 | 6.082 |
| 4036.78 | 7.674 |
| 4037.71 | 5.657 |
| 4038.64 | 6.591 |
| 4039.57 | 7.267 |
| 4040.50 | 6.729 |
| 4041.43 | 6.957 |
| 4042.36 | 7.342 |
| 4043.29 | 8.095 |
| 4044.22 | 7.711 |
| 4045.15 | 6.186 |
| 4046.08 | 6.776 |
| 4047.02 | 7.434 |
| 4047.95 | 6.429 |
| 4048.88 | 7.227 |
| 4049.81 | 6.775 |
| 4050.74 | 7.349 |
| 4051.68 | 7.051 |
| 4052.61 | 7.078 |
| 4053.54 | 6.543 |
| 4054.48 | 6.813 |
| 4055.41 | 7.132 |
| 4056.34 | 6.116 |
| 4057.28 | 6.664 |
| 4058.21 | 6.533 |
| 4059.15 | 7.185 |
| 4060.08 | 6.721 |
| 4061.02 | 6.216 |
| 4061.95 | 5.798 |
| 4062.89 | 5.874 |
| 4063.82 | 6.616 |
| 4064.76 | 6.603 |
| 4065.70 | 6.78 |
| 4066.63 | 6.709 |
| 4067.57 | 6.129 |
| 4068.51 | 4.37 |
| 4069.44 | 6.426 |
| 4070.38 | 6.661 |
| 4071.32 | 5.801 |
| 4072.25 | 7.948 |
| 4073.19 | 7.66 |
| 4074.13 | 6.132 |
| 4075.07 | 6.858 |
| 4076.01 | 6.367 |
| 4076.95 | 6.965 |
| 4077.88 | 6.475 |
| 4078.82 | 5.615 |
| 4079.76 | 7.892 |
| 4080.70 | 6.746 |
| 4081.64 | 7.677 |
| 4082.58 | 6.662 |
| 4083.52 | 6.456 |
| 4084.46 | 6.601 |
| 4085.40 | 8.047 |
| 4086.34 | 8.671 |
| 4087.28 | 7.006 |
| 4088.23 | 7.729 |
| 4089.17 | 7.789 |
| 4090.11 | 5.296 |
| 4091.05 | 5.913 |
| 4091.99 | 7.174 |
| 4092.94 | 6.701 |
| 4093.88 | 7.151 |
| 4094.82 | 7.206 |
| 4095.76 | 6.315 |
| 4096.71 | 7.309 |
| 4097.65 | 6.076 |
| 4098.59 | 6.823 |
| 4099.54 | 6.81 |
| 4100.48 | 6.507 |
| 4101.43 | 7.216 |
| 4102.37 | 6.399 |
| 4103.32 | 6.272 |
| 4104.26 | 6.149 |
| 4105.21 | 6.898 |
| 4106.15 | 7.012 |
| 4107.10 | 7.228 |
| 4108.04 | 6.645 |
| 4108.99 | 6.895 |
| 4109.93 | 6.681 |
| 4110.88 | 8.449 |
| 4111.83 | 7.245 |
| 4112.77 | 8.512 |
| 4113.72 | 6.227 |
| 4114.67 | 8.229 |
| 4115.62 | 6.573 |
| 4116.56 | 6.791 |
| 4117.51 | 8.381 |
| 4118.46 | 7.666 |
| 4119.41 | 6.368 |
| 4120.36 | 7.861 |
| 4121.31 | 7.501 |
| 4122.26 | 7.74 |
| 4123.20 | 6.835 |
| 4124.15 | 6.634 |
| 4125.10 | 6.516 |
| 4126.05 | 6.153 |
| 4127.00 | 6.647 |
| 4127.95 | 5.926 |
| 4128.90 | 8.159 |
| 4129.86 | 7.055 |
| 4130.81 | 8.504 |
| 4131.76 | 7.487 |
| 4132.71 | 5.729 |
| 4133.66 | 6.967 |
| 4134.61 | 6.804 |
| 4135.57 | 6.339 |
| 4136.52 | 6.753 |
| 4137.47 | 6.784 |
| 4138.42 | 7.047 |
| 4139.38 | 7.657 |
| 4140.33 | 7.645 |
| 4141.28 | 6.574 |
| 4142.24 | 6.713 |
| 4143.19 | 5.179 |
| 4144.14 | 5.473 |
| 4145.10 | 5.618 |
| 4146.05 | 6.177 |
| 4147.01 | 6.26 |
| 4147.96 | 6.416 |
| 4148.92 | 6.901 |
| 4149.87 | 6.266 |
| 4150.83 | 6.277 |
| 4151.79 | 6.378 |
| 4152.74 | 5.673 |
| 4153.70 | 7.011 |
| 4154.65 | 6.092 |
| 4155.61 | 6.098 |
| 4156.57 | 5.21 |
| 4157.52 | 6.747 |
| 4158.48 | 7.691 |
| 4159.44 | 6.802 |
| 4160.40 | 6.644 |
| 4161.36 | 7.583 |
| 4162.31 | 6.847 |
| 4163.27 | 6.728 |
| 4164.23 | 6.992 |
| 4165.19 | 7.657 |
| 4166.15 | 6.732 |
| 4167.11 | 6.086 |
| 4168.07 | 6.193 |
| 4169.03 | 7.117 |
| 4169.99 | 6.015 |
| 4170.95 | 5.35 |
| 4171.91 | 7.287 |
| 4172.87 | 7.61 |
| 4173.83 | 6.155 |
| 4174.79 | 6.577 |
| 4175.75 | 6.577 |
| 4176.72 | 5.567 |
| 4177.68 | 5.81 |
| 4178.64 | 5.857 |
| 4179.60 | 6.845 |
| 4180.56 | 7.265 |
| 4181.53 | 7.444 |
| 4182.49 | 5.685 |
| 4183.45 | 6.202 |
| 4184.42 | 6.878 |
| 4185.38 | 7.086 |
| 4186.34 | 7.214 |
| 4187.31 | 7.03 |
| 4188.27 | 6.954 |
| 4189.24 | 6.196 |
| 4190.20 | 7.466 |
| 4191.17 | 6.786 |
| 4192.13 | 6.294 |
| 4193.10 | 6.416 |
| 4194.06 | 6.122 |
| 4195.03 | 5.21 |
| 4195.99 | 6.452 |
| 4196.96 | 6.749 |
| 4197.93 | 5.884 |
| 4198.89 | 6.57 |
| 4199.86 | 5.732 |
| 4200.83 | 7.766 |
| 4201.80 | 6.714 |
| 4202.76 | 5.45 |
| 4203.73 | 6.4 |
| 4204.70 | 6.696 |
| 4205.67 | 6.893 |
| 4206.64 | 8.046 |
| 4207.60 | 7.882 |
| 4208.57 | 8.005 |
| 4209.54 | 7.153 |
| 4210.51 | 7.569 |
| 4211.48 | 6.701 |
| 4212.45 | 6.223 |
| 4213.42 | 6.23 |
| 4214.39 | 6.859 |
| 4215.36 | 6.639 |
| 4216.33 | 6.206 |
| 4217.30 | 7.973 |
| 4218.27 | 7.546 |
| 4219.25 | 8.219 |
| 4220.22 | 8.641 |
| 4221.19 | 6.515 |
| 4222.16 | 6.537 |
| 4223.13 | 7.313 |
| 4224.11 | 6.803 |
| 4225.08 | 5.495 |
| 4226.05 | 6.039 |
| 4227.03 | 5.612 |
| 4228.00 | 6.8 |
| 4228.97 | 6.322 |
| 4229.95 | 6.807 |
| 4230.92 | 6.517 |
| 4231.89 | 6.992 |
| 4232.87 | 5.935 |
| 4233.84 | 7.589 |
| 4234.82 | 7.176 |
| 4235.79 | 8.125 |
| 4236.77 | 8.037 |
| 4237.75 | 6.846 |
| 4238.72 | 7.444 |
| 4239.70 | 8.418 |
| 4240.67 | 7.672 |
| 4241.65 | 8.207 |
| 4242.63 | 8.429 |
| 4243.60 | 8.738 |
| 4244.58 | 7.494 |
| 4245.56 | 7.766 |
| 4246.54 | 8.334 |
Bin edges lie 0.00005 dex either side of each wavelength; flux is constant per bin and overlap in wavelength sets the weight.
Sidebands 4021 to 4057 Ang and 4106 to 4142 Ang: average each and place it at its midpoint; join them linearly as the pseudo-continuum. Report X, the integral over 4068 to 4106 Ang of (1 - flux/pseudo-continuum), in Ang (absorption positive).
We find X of 1.5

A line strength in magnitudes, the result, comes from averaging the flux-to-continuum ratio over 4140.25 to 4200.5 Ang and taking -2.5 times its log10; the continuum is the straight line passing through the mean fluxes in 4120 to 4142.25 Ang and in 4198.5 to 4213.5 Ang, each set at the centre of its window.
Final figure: 0.07 mag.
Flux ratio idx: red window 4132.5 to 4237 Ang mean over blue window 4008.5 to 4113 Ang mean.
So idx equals 1.0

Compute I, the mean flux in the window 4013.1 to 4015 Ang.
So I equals 7.16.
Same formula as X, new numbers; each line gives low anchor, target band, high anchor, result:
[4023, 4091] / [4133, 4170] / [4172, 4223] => 1.2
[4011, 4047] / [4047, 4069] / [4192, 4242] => 1.5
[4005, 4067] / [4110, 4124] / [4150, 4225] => -1.1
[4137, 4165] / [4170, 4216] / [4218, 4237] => 0.8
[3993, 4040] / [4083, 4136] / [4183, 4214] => -0.8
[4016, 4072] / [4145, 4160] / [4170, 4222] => 0.9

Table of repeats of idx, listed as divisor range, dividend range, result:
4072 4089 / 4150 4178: 0.92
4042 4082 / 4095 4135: 1.04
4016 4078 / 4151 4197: 0.96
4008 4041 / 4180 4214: 0.95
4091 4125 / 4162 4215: 0.95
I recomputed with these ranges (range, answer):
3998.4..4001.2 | 6.66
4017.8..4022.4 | 7.21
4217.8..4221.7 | 7.72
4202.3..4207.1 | 6.69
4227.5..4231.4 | 6.62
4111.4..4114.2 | 7.33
